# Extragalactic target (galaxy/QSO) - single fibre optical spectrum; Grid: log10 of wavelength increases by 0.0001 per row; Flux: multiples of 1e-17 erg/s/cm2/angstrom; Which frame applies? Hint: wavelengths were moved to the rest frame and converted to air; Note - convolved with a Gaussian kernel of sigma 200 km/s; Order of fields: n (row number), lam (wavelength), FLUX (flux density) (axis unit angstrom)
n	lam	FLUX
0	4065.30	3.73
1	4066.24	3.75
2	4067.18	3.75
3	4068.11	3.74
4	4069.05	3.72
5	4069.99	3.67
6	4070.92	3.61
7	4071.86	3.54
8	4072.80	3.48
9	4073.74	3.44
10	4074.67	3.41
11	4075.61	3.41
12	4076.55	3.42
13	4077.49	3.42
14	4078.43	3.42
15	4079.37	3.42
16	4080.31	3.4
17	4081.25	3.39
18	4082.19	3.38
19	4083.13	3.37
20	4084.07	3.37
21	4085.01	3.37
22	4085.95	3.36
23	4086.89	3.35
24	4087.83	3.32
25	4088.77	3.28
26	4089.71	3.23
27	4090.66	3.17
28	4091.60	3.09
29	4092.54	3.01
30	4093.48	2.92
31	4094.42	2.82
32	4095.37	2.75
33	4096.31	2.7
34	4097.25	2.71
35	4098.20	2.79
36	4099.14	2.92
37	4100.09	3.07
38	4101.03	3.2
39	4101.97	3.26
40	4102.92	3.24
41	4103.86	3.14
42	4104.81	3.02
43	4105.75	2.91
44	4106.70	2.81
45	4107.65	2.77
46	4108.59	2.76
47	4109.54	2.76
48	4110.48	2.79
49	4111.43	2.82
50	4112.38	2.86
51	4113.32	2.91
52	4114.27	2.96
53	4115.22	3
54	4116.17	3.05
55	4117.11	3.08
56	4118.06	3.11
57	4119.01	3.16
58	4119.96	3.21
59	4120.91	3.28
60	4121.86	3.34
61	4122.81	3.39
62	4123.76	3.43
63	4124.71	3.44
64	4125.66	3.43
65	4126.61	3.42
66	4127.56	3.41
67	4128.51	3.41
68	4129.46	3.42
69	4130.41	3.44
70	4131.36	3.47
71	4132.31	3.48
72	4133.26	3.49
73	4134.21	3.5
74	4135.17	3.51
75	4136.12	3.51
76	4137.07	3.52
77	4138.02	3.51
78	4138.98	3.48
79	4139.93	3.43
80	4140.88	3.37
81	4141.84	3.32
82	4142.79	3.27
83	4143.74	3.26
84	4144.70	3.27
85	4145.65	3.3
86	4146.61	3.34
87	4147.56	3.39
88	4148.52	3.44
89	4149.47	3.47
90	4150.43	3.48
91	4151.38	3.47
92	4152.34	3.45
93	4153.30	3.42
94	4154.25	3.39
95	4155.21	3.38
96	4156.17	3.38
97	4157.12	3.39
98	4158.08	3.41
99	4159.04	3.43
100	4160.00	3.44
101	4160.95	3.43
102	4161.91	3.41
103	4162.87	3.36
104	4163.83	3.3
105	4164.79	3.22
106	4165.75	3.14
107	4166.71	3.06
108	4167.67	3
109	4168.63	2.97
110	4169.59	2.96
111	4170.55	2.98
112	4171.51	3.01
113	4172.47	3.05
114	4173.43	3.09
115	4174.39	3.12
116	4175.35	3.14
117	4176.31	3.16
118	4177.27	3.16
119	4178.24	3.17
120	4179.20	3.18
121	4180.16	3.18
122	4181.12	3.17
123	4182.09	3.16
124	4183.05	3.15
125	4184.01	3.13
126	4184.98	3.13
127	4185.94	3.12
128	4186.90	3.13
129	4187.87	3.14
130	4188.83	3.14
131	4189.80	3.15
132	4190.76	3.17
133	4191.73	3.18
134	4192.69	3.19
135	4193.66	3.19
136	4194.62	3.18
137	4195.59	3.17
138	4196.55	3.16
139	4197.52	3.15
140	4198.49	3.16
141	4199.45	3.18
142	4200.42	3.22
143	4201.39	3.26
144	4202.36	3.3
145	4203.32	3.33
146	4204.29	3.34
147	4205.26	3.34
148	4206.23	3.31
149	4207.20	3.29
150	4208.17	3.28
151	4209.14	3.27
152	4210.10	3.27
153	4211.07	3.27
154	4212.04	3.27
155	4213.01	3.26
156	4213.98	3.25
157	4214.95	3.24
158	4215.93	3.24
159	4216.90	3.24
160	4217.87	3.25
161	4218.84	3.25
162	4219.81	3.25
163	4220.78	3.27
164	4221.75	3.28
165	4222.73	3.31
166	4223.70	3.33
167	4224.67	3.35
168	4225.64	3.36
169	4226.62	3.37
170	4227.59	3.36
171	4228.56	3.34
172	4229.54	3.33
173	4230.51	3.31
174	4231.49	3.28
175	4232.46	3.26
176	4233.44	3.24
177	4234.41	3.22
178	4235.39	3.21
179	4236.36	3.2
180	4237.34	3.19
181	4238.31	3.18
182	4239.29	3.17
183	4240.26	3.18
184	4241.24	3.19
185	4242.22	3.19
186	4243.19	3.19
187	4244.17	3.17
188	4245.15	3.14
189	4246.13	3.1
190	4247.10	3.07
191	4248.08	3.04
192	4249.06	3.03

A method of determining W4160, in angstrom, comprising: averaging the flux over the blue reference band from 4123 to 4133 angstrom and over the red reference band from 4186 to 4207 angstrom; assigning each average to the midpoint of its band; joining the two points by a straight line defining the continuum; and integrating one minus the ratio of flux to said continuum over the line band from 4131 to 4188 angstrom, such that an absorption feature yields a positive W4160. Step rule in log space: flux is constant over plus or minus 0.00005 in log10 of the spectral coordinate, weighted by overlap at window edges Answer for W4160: 0.8 angstrom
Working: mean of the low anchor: 3.44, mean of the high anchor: 3.21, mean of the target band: 3.29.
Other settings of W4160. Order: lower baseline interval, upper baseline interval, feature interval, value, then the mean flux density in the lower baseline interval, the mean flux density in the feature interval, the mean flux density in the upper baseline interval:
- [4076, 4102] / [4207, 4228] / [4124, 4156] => -2.0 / 3.17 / 3.42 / 3.28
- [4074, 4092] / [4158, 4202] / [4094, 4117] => 2.7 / 3.35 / 2.92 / 3.17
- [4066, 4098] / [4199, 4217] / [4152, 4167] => -0.3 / 3.32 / 3.35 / 3.27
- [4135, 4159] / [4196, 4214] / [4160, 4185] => 1.4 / 3.41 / 3.15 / 3.26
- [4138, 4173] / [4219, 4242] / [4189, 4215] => 0.4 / 3.3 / 3.24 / 3.27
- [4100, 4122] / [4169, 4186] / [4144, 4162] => -1.9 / 3.02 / 3.4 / 3.11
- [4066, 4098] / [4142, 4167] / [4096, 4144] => 2.2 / 3.32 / 3.19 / 3.36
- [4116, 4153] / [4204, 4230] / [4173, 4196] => 1.2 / 3.38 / 3.15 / 3.29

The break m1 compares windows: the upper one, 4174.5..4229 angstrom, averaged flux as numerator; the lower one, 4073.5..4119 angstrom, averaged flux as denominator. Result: 1.04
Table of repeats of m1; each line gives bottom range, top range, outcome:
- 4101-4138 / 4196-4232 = 1.02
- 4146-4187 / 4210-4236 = 1.01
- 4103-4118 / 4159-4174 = 1.08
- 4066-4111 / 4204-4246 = 1.01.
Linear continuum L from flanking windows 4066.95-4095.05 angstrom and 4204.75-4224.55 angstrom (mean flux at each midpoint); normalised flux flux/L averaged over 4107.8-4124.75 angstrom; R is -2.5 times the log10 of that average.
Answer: 0.096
